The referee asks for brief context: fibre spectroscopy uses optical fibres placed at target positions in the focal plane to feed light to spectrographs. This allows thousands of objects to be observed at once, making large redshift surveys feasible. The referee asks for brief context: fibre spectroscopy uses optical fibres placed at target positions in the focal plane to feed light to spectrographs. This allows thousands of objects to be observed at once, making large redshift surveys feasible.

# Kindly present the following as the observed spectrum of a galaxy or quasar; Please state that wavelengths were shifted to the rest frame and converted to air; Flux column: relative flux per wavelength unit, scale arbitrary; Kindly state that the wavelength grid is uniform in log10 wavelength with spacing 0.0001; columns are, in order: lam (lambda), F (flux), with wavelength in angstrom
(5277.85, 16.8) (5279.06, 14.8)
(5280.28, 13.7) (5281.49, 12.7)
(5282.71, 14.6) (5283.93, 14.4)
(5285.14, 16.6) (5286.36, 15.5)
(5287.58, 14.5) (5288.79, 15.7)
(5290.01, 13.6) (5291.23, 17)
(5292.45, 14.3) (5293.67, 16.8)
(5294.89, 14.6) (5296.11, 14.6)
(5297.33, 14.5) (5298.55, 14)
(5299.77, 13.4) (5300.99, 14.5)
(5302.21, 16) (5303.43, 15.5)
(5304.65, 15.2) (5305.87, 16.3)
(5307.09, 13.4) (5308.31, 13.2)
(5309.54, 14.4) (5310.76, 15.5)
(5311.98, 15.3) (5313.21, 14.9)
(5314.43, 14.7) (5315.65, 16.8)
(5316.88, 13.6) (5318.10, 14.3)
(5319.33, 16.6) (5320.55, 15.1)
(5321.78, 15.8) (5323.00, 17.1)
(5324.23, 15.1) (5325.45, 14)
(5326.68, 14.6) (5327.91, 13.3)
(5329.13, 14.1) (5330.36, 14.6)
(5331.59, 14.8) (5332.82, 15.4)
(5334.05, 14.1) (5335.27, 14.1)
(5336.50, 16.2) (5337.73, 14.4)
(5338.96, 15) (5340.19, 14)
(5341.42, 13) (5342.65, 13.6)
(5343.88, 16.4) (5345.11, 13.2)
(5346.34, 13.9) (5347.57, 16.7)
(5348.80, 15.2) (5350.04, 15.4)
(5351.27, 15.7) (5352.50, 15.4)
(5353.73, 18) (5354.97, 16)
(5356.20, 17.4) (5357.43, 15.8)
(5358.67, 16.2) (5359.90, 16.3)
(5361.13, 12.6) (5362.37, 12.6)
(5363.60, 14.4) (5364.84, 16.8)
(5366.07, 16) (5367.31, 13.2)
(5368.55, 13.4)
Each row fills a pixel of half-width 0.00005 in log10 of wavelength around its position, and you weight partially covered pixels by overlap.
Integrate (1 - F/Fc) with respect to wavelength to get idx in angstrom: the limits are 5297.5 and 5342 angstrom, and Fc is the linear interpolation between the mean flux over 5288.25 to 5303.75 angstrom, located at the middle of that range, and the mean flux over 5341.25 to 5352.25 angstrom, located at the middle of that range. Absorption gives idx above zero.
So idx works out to 0.4 angstrom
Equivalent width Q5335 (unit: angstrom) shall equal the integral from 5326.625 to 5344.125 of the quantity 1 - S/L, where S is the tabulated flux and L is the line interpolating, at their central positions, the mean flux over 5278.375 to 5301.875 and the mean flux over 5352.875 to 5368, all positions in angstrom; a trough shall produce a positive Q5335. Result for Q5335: 0.83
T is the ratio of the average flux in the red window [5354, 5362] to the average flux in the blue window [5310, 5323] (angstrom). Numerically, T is 1.02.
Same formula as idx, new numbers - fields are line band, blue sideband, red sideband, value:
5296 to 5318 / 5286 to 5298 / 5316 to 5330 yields 0.35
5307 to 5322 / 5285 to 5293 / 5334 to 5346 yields -0.10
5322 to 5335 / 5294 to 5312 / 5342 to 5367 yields 0.26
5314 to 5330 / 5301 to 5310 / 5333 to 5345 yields -0.35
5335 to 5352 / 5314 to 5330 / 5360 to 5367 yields -0.02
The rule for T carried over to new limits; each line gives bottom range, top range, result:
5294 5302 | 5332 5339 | 1.03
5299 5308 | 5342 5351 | 1.01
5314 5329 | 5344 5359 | 1.05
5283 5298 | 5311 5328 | 1.00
